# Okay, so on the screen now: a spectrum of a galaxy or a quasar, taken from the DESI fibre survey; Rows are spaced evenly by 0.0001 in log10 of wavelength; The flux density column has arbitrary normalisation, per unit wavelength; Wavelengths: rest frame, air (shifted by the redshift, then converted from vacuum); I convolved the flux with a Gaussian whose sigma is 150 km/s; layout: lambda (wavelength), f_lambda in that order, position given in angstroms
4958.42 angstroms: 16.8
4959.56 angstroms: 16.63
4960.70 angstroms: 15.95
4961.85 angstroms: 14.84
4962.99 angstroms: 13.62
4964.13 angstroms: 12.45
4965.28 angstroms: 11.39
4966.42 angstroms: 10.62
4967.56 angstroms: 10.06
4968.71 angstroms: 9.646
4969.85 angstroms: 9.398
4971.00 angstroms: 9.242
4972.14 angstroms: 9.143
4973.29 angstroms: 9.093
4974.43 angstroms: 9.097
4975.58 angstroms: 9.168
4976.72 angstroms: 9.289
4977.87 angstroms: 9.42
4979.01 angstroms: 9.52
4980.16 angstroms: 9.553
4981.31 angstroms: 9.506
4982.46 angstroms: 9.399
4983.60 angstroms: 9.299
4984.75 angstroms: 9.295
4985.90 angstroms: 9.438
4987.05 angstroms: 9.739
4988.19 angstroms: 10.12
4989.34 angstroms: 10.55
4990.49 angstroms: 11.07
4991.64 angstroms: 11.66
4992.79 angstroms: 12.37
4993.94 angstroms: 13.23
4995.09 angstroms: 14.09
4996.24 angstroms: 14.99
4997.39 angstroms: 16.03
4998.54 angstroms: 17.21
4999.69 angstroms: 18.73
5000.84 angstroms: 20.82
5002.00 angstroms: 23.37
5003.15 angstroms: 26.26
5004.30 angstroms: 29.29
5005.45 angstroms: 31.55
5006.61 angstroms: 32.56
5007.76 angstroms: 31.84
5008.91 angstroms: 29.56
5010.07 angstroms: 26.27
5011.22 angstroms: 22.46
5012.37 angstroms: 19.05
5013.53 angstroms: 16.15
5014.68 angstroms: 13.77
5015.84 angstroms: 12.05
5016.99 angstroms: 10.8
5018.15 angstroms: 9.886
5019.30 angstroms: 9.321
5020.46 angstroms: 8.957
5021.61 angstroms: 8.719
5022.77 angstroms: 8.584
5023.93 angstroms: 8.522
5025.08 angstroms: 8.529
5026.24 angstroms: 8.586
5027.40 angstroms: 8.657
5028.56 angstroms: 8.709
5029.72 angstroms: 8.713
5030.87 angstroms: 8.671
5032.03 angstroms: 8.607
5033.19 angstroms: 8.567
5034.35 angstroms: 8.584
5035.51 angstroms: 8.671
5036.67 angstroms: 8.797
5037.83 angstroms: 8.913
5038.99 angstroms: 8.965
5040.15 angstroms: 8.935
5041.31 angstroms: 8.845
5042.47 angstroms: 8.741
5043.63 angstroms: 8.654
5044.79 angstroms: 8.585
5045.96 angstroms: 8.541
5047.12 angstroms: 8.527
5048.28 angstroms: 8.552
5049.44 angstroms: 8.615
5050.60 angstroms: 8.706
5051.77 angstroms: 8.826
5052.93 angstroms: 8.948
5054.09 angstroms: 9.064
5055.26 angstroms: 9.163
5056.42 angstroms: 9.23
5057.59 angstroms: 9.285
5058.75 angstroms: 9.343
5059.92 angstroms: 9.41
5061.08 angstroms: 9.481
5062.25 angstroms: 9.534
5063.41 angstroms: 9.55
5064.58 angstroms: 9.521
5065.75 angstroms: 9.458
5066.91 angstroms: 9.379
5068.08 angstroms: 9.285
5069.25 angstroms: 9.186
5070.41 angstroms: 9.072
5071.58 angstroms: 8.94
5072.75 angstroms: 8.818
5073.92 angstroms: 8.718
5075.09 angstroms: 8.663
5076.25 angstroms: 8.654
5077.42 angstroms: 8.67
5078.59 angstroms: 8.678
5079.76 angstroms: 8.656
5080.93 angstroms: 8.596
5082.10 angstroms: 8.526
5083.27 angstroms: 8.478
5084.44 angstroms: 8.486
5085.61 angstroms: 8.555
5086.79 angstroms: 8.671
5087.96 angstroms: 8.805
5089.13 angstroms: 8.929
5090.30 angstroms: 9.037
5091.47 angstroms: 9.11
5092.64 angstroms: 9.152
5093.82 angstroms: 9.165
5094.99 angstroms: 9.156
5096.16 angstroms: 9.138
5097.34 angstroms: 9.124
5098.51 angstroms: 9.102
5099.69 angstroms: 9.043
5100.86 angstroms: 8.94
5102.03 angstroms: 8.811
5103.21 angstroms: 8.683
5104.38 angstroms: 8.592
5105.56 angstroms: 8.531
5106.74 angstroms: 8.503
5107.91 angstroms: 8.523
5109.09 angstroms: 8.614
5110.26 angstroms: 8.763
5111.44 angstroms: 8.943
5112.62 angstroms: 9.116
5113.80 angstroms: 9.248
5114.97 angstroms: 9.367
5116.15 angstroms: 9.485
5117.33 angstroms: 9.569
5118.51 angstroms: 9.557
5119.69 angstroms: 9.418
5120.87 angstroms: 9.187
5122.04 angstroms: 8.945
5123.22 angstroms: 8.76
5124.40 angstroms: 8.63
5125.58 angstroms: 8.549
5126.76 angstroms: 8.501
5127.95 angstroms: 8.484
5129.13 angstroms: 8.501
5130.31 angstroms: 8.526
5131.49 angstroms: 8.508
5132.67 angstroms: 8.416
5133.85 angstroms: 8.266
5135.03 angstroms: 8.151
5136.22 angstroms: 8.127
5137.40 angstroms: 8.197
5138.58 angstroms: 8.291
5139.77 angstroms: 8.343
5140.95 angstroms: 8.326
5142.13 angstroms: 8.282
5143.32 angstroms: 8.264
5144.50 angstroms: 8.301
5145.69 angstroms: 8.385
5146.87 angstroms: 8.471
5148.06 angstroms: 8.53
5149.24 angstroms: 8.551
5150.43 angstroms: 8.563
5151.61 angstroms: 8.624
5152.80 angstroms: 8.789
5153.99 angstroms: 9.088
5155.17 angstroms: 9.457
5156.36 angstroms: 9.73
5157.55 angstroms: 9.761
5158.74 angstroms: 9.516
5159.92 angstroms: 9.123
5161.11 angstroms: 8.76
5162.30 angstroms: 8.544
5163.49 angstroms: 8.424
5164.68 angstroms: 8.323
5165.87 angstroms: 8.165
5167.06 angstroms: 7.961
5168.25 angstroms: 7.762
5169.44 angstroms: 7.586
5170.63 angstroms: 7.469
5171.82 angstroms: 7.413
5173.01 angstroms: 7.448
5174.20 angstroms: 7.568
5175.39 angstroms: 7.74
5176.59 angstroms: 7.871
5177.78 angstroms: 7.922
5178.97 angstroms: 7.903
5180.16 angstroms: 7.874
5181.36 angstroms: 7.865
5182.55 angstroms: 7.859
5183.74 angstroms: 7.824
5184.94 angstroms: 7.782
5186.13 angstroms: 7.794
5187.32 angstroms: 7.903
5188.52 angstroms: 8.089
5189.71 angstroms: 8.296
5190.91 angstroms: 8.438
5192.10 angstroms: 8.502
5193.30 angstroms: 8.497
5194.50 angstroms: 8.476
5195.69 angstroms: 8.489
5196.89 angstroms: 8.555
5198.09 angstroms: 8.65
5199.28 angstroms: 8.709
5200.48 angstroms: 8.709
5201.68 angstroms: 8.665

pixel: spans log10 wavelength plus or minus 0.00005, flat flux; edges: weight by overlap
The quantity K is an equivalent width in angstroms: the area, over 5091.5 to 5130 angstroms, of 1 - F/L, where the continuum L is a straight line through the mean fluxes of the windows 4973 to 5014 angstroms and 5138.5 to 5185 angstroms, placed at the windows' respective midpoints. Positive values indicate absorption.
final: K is 6.3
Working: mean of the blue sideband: 16.2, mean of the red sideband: 8.32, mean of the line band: 8.94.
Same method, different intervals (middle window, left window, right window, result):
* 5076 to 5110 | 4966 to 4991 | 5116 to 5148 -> 0.2 angstroms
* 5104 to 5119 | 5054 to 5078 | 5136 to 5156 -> -0.3 angstroms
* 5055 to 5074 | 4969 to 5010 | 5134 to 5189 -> 4.5 angstroms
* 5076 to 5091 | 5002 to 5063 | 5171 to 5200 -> 3.2 angstroms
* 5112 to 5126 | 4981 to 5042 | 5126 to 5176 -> 0.7 angstroms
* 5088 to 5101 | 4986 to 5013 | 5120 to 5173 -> 3.5 angstroms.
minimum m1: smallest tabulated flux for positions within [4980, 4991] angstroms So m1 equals 9.295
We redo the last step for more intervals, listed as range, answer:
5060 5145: 8.127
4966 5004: 9.093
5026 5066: 8.527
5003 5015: 13.77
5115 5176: 7.413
